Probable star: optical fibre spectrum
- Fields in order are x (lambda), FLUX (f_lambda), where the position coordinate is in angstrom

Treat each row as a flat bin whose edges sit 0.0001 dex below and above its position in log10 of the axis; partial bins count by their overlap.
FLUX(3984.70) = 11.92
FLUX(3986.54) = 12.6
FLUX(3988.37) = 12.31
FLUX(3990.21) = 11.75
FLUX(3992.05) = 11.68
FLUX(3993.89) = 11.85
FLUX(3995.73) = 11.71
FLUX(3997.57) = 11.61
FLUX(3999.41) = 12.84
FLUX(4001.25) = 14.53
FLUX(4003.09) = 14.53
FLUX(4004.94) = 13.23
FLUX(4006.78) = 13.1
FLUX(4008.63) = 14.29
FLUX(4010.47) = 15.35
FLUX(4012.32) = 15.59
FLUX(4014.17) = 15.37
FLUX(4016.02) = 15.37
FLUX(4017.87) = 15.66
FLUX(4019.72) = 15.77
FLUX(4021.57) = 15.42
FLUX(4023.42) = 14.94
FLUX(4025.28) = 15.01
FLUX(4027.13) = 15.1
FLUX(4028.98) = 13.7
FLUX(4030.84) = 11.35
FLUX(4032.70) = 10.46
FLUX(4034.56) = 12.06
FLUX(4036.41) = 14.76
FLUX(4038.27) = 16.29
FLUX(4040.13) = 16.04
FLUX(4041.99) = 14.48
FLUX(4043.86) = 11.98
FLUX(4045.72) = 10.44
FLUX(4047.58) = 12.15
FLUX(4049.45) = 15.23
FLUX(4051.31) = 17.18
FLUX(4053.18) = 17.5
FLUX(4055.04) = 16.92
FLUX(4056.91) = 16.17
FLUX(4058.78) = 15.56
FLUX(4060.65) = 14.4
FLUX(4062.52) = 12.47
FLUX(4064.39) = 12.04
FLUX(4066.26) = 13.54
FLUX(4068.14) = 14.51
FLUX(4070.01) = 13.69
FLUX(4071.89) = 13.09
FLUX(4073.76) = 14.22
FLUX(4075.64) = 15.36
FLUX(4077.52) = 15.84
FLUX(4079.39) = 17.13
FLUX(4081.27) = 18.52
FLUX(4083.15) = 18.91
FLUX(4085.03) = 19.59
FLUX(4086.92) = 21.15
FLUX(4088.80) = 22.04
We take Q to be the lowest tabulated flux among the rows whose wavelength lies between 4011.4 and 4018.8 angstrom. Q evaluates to 15.37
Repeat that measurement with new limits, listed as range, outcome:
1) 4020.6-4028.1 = 14.94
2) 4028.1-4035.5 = 10.46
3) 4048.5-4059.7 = 15.23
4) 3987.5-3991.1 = 11.75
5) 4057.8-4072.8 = 12.04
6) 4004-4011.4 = 13.1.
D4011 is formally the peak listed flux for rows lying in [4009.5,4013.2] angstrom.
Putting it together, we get 15.59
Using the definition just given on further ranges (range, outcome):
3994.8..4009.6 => 14.53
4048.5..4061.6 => 17.5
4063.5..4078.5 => 15.84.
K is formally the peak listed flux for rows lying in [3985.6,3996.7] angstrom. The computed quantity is 12.6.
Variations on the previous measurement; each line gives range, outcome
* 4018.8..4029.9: 15.77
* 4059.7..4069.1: 14.51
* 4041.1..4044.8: 14.48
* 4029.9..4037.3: 14.76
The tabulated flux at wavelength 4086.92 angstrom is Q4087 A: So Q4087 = 21.15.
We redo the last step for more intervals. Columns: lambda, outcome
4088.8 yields 22.04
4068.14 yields 14.51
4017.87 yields 15.66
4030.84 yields 11.35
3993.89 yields 11.85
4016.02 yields 15.37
